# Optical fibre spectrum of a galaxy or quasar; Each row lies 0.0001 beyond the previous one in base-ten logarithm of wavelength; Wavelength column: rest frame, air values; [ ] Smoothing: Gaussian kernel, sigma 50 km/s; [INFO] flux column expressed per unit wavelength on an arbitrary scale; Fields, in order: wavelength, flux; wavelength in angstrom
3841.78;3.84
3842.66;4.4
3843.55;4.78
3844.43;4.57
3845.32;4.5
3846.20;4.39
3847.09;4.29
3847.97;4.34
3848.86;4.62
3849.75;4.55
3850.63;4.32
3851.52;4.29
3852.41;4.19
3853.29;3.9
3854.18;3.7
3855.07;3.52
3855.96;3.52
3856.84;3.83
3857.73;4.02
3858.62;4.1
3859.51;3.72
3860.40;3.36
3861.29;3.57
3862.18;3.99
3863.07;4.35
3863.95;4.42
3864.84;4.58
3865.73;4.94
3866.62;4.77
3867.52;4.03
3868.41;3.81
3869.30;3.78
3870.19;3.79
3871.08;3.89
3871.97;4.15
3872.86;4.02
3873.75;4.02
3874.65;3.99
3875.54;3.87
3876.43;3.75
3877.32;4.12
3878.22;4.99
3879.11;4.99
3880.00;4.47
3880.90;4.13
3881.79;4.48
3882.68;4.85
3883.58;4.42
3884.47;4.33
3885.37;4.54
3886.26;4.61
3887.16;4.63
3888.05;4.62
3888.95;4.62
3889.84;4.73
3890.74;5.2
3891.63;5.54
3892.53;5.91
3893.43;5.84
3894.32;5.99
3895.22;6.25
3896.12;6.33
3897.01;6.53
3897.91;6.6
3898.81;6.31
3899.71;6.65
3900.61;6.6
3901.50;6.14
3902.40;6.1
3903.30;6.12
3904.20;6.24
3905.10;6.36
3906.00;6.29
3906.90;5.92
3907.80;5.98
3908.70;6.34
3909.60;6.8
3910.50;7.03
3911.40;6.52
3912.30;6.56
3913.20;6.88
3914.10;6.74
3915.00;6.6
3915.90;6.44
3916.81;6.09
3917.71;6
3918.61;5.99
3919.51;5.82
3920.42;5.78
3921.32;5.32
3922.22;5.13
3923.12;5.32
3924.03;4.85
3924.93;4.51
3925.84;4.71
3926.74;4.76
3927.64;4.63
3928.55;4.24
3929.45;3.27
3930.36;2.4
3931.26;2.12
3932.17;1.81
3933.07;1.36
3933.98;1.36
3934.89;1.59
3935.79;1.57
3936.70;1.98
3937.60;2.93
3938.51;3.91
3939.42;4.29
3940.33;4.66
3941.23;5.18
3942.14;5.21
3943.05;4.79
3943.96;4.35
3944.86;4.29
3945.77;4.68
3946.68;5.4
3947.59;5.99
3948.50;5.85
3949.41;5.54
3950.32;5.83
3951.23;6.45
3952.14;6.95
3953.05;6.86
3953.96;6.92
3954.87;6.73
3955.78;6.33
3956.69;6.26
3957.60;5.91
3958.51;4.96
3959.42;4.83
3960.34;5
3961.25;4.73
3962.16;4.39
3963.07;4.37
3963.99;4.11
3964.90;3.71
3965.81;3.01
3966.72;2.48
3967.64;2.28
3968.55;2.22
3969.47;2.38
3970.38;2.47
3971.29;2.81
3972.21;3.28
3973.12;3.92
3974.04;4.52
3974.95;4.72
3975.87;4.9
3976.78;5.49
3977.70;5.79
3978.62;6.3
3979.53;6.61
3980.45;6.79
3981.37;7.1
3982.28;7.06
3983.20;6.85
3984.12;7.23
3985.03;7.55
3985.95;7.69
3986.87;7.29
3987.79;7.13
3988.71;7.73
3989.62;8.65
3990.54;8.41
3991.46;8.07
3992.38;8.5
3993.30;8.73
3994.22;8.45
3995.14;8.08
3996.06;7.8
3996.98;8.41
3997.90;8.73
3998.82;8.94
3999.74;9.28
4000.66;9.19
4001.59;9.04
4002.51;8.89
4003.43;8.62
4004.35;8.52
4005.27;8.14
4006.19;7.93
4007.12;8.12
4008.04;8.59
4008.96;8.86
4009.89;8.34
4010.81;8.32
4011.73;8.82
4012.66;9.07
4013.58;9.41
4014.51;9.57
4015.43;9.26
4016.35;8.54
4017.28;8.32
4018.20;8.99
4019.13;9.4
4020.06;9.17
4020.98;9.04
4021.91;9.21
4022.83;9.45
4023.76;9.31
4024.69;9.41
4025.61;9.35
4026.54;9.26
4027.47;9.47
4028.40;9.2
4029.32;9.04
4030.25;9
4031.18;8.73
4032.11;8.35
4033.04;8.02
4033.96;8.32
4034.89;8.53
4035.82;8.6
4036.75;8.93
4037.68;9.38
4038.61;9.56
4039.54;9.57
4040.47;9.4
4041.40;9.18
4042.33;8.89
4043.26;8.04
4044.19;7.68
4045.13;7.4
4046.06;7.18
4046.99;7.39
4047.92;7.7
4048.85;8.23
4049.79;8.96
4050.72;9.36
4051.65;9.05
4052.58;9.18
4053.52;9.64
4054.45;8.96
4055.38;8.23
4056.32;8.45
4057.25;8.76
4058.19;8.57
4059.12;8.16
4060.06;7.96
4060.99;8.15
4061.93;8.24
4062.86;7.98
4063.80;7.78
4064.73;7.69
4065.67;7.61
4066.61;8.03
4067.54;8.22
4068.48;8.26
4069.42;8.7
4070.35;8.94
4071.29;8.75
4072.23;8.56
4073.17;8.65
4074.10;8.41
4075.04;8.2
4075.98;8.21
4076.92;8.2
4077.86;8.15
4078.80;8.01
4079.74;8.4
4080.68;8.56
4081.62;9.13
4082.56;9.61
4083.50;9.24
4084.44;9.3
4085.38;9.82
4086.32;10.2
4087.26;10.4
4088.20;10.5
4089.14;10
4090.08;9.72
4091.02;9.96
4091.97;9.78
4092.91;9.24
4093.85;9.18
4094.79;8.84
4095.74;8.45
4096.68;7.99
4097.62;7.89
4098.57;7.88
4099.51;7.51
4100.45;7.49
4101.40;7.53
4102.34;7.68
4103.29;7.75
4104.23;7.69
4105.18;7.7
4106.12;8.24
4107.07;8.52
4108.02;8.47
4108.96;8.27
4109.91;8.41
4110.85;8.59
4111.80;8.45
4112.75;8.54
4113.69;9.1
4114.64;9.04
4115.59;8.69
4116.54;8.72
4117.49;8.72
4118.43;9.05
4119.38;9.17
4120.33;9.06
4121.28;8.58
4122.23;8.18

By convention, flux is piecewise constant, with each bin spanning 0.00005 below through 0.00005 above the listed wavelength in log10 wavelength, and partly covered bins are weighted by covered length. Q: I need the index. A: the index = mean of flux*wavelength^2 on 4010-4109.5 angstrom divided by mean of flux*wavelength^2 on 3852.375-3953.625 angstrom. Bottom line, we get 1.94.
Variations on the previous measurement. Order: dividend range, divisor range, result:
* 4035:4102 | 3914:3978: 2.03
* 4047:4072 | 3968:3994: 1.44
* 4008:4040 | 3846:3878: 2.40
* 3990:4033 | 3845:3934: 1.93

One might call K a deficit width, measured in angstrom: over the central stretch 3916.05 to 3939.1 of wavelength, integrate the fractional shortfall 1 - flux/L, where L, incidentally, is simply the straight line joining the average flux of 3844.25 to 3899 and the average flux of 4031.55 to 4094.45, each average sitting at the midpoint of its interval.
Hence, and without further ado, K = 7.1 angstrom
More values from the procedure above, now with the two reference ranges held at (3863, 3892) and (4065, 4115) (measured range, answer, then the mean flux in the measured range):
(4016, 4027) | -2.8 angstrom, 9.12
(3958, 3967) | 2.8 angstrom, 4.2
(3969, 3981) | 3.3 angstrom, 4.63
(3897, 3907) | -2.9 angstrom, 6.32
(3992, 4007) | -3.8 angstrom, 8.57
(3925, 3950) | 8.0 angstrom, 3.83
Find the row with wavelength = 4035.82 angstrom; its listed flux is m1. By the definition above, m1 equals 8.6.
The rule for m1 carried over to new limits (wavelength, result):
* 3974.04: 4.52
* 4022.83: 9.45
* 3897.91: 6.6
